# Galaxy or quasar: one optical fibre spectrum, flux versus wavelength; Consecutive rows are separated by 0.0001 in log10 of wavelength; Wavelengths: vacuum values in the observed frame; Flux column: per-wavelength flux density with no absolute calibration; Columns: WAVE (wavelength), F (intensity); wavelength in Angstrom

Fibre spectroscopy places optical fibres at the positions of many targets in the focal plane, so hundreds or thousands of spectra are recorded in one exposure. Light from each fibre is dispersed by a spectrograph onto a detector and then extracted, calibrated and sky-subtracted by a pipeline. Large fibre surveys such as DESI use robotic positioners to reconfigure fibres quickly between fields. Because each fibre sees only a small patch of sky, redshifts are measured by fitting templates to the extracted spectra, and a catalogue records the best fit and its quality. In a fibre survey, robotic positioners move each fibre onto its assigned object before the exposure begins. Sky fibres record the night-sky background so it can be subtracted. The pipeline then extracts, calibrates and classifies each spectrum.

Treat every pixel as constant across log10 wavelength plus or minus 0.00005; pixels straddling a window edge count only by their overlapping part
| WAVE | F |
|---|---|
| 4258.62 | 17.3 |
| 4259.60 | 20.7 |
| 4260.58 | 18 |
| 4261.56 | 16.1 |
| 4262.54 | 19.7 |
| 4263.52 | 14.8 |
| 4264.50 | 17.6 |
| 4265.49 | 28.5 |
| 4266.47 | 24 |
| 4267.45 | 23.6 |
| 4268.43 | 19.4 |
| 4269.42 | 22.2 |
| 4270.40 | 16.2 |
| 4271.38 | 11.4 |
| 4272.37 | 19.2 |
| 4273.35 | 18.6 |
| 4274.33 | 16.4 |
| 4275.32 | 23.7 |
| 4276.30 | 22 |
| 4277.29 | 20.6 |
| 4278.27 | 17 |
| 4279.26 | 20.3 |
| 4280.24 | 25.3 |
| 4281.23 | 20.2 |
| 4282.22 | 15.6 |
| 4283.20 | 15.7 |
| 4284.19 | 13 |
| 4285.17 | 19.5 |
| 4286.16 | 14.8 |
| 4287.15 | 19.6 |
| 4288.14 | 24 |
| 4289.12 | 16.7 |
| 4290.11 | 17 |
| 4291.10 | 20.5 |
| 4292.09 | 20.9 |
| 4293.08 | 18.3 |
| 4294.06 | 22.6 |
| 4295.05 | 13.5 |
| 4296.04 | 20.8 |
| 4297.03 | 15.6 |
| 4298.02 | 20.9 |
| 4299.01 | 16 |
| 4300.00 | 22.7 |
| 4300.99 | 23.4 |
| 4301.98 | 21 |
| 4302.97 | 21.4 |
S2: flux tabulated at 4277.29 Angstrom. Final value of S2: 20.6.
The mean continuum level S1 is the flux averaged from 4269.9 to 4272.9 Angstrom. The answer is 15.7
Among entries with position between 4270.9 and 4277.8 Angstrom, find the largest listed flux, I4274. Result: 23.7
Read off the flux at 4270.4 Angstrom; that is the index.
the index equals 16.2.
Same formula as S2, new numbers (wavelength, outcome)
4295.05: 13.5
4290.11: 17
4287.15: 19.6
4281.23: 20.2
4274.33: 16.4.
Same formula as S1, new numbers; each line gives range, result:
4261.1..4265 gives 17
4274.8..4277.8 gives 22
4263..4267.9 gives 21.7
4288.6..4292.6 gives 18.8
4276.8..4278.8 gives 18.8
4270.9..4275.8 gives 17.8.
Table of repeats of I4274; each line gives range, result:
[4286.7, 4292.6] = 24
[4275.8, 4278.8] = 22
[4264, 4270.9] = 28.5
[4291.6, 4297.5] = 22.6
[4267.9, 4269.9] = 22.2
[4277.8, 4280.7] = 25.3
